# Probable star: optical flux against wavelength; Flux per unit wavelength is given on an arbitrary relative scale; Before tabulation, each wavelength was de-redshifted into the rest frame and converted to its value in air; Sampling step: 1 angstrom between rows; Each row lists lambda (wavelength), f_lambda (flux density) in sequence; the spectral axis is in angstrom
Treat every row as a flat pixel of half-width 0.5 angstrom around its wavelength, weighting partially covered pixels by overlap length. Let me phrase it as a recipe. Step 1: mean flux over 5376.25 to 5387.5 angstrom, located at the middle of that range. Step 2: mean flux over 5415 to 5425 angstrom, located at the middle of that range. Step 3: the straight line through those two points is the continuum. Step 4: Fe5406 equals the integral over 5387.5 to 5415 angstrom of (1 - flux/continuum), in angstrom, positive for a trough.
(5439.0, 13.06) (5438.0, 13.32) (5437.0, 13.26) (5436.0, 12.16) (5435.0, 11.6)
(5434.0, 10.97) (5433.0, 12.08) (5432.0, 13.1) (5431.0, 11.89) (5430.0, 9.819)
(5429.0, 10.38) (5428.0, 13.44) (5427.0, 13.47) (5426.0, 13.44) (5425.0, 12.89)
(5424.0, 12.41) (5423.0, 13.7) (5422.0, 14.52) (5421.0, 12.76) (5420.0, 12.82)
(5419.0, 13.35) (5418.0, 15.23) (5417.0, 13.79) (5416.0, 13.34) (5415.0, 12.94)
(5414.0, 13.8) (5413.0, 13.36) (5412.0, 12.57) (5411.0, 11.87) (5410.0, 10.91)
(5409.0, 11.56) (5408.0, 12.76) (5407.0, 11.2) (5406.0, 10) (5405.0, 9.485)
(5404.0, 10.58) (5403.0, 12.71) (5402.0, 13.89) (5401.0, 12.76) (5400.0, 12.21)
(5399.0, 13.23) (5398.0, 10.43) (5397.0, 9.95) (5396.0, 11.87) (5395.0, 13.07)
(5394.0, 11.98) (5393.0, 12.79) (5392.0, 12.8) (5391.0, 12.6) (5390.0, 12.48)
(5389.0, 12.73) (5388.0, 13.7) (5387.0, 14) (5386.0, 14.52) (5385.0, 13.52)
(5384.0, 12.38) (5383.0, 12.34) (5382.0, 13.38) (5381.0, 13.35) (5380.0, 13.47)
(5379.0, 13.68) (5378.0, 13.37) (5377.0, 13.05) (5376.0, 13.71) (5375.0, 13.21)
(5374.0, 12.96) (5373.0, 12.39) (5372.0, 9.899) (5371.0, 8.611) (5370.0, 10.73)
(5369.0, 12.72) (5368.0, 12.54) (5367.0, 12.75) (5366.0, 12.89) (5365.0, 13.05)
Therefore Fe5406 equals 2.6 angstrom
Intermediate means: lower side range 13.4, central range 12.1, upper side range 13.5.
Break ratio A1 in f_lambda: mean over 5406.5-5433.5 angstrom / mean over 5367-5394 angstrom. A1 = 1.0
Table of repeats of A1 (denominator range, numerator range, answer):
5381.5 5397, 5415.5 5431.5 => 1.01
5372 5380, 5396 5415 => 0.91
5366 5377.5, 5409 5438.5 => 1.05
